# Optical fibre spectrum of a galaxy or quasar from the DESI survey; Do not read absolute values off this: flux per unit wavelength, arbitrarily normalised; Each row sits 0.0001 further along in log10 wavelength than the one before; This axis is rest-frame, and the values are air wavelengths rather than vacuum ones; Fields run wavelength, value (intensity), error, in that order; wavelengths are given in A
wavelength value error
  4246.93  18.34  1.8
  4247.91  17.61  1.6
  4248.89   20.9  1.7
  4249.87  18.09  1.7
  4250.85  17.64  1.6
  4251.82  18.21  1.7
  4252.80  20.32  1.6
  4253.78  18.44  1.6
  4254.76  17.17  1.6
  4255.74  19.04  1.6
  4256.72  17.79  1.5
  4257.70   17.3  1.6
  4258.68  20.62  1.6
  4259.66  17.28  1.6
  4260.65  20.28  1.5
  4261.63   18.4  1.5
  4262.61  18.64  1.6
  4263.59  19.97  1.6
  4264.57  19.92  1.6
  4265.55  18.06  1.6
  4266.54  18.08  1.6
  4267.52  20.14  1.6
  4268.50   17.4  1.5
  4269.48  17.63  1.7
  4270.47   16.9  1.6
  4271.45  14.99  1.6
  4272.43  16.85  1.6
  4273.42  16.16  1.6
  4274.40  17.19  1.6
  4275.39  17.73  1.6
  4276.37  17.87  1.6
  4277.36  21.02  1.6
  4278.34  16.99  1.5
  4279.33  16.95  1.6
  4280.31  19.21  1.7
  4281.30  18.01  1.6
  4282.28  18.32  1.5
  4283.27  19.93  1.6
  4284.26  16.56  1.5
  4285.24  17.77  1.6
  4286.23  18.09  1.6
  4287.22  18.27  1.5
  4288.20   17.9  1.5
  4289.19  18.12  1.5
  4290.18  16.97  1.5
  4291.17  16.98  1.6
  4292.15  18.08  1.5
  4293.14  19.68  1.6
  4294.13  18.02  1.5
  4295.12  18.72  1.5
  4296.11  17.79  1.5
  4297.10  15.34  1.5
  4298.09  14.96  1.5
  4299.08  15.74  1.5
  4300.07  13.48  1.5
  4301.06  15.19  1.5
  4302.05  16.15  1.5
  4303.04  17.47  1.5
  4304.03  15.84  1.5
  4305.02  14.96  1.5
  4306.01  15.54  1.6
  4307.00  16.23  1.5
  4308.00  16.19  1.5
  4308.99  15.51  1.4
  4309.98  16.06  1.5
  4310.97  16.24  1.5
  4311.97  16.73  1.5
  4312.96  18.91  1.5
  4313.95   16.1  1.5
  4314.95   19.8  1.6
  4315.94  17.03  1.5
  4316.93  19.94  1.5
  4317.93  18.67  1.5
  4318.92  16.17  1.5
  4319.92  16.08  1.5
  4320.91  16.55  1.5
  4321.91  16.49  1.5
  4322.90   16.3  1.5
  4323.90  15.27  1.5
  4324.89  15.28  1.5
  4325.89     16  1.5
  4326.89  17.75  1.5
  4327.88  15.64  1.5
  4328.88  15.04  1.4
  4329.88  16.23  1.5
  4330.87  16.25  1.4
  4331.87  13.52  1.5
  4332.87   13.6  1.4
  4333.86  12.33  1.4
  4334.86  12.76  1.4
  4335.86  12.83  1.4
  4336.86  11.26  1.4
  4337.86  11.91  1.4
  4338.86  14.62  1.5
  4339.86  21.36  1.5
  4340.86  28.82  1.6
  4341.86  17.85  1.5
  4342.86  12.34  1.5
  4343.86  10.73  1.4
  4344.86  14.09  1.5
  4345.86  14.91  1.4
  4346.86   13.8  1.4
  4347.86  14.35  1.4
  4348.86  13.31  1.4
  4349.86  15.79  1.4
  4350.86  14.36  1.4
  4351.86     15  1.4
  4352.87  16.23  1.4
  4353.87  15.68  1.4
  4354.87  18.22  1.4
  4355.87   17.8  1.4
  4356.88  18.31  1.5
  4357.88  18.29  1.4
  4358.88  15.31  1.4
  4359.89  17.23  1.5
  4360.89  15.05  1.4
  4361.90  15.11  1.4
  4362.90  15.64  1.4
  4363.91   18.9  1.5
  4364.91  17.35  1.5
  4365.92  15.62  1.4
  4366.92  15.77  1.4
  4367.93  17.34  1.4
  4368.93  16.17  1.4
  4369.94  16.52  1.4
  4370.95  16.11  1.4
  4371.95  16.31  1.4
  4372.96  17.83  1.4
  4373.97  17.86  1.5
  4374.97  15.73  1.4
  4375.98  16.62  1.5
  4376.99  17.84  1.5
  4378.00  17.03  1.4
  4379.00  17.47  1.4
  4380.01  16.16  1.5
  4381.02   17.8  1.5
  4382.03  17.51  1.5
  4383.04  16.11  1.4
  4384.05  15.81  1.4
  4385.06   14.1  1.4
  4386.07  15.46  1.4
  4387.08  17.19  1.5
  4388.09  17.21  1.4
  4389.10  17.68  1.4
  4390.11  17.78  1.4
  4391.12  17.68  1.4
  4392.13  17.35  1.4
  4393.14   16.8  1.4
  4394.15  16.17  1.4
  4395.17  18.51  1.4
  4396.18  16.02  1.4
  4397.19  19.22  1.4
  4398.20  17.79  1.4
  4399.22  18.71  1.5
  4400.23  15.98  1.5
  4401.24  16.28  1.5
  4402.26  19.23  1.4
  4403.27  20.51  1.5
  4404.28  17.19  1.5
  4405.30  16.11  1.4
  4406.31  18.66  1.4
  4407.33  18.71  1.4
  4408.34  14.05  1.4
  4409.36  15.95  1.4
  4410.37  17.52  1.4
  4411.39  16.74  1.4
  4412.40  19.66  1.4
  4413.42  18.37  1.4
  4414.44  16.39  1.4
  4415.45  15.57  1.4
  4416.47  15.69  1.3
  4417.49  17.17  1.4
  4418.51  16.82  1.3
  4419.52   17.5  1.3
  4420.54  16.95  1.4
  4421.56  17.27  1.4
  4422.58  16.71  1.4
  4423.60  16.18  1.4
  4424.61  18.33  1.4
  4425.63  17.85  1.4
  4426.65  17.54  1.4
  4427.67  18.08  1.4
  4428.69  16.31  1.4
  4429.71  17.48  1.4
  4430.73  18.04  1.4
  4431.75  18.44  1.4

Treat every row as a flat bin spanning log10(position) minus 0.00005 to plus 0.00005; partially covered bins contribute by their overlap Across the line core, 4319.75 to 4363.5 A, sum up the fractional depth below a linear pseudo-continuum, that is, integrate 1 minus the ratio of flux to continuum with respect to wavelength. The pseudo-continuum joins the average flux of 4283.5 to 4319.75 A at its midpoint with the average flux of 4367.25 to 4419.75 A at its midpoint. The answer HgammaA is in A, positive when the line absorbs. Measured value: 3.72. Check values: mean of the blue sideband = 17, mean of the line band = 15.6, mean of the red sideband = 17.1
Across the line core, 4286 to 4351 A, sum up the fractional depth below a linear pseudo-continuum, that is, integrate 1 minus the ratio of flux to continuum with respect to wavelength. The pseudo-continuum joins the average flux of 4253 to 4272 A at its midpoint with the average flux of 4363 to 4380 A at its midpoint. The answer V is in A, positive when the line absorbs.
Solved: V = 5.4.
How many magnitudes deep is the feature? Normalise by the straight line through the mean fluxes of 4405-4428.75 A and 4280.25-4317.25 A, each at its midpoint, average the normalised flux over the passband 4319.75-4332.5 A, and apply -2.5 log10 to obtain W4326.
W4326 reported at 0.083 mag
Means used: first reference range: 17.1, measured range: 15.8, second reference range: 17.1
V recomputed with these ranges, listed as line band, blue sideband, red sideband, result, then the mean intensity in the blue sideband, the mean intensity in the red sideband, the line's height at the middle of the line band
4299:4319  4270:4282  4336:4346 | -0.01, 17.5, 15.7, 16.6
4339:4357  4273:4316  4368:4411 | 0.97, 17.2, 17.1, 17.1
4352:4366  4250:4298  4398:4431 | 0.68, 18.1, 17.3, 17.6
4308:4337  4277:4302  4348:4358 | 1.51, 17.5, 16.2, 16.8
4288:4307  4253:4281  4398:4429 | 1.41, 18.2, 17.3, 18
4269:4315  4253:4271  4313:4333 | 1.10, 18.5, 16.5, 17.5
